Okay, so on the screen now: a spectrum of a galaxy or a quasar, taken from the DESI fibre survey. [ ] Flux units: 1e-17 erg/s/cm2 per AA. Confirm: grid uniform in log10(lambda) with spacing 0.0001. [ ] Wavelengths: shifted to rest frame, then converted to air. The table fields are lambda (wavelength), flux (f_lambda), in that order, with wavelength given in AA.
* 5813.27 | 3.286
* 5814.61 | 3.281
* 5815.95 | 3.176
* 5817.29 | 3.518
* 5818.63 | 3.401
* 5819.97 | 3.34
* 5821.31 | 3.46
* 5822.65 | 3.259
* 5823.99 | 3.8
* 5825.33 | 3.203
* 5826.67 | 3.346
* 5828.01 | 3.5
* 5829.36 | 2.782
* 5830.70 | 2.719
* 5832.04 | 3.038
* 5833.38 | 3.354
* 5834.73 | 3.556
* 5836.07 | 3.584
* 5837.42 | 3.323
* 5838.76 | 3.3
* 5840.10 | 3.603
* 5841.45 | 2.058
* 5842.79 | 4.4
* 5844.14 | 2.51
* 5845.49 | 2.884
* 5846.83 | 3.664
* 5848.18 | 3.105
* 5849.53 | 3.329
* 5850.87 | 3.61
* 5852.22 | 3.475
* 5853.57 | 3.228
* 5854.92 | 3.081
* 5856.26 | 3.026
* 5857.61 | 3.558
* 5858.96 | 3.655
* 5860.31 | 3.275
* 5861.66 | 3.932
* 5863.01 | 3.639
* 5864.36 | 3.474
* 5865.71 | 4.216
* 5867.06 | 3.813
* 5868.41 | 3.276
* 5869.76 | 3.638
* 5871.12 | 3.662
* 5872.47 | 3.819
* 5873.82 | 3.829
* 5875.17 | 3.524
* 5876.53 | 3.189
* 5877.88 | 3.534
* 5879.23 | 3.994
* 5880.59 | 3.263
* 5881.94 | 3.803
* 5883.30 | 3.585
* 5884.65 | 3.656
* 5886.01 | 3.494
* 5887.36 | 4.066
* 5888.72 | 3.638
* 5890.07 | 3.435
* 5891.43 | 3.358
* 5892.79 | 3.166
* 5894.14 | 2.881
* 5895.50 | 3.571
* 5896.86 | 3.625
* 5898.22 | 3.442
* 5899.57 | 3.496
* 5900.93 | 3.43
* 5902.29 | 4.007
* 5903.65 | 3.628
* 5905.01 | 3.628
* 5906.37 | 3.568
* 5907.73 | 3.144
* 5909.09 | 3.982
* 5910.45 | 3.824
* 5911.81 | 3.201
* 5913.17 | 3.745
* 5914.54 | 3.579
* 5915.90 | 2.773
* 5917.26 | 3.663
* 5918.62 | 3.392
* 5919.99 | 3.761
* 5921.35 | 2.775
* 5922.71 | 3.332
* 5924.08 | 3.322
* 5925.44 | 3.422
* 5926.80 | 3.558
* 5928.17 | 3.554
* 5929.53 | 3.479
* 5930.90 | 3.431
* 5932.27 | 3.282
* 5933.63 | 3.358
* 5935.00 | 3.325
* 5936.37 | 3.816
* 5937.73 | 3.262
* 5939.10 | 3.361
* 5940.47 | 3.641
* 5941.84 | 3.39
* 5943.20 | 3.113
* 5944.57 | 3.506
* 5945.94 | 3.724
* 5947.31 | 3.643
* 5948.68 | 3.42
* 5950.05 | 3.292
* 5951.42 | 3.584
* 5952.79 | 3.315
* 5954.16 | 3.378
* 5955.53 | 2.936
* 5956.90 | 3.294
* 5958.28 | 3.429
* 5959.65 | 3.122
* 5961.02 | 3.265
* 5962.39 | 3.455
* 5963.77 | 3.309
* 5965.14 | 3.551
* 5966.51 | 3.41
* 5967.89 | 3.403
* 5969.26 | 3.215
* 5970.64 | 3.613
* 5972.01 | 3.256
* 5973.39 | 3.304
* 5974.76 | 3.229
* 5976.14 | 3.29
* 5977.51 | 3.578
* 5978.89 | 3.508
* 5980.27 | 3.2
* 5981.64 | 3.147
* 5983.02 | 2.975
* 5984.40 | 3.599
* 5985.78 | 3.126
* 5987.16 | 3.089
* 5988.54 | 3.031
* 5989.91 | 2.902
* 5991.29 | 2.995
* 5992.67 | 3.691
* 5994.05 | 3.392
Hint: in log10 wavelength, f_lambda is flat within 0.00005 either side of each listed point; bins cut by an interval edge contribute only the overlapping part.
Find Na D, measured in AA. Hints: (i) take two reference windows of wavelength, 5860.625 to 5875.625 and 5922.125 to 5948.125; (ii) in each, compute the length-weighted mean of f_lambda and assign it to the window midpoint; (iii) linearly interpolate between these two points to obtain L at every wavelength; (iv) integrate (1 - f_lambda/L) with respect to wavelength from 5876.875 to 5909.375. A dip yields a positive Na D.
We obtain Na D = 0.53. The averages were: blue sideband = 3.7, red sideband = 3.45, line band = 3.55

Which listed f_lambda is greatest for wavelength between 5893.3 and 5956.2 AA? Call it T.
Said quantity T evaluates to 4.007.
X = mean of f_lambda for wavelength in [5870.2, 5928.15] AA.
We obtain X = 3.52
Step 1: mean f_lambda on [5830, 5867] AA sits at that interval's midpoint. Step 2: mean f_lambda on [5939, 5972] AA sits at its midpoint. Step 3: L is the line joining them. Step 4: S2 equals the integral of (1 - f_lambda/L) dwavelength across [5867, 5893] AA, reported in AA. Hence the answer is -1.7 AA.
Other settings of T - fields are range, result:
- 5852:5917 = 4.216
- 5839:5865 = 4.4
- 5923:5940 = 3.816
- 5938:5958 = 3.724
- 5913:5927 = 3.761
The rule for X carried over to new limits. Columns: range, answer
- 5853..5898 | 3.54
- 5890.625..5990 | 3.39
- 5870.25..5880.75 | 3.62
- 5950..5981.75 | 3.34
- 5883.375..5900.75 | 3.49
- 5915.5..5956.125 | 3.4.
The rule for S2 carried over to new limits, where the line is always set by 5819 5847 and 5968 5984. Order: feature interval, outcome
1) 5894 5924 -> -1.8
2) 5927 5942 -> -0.7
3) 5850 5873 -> -1.9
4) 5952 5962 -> 0.1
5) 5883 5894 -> -0.8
